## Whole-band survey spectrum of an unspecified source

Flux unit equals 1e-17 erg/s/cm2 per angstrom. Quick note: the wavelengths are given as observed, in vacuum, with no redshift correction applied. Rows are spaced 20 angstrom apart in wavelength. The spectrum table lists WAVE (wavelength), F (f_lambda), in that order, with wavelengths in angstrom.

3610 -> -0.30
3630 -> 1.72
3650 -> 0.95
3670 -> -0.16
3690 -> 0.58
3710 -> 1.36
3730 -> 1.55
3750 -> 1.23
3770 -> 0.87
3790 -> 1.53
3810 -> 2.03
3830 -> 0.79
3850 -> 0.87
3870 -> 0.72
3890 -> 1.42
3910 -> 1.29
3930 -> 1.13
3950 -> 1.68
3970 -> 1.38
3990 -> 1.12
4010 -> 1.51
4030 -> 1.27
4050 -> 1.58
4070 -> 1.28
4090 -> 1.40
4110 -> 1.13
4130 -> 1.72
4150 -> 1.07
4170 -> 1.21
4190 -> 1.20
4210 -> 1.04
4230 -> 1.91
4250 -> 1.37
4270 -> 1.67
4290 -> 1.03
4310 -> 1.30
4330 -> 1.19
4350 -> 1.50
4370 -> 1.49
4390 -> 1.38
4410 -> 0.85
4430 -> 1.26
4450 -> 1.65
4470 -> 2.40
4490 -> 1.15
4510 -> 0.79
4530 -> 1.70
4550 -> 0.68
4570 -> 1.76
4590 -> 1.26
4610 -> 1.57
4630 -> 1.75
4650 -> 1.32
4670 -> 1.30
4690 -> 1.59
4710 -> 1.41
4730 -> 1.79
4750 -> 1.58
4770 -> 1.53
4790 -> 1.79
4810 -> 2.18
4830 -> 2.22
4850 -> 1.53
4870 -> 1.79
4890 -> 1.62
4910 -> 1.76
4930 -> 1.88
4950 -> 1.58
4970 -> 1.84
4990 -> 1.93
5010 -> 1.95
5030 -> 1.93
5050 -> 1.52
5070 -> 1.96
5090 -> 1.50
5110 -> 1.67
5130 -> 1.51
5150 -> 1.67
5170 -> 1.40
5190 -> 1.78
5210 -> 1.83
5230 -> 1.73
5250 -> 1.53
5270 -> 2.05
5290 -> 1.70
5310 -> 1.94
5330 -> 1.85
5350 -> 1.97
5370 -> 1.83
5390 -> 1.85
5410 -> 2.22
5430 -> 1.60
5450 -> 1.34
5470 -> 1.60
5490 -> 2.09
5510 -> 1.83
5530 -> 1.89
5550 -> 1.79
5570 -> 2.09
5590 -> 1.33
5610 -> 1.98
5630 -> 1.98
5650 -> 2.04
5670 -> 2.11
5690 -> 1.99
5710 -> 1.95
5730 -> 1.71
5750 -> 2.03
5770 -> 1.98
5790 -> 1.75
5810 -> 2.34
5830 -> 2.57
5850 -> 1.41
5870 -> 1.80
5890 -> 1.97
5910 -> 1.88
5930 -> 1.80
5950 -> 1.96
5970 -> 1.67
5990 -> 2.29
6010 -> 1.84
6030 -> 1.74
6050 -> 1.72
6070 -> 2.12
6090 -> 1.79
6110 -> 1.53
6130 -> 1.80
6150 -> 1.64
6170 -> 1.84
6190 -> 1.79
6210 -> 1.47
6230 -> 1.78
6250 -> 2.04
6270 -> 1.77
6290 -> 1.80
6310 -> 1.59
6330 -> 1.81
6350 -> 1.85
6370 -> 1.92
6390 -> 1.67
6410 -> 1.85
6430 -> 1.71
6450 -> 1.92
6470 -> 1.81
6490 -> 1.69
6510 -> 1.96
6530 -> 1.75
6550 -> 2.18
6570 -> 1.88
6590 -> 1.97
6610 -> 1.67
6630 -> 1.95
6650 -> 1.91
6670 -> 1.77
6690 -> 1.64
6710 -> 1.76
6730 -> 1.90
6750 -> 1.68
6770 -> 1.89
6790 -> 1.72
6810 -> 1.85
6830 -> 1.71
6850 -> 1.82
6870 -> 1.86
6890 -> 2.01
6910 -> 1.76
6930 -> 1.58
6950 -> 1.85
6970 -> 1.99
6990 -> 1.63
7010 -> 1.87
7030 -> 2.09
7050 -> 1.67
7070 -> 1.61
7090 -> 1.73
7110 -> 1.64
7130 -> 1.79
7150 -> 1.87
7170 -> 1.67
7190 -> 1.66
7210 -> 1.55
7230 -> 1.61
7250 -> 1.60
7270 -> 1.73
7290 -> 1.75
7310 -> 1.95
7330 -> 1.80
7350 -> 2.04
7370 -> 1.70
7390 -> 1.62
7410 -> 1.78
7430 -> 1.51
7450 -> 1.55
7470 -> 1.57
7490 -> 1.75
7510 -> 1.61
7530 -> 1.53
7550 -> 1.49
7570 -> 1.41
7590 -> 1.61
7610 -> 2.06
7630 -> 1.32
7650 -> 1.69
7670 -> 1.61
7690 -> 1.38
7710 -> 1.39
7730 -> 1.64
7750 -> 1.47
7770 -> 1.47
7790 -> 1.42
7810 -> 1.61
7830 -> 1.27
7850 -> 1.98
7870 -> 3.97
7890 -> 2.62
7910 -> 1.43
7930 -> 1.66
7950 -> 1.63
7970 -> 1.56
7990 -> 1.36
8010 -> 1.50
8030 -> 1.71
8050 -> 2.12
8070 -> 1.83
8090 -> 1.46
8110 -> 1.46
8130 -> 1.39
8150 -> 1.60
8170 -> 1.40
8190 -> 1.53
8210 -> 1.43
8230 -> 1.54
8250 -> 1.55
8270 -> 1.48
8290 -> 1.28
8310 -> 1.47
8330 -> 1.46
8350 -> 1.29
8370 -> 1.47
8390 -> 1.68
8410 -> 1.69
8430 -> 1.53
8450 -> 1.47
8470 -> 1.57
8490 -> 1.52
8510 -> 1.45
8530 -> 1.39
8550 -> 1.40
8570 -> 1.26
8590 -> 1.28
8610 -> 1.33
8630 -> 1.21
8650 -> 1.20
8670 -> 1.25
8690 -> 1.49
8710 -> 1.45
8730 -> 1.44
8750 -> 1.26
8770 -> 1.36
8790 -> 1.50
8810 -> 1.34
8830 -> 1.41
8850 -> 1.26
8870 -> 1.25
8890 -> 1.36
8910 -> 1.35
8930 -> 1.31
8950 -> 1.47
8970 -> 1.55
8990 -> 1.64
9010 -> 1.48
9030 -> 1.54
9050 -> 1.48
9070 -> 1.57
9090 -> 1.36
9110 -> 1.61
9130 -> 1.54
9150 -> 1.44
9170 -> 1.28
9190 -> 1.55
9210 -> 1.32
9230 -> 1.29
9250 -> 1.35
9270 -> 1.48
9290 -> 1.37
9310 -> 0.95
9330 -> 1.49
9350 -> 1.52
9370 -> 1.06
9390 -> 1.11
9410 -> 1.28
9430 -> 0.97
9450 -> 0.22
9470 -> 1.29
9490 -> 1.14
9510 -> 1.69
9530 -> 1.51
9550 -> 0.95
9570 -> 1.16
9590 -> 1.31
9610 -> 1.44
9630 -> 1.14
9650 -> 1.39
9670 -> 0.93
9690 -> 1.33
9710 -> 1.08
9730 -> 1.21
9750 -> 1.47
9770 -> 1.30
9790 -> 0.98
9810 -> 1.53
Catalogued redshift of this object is 0.197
